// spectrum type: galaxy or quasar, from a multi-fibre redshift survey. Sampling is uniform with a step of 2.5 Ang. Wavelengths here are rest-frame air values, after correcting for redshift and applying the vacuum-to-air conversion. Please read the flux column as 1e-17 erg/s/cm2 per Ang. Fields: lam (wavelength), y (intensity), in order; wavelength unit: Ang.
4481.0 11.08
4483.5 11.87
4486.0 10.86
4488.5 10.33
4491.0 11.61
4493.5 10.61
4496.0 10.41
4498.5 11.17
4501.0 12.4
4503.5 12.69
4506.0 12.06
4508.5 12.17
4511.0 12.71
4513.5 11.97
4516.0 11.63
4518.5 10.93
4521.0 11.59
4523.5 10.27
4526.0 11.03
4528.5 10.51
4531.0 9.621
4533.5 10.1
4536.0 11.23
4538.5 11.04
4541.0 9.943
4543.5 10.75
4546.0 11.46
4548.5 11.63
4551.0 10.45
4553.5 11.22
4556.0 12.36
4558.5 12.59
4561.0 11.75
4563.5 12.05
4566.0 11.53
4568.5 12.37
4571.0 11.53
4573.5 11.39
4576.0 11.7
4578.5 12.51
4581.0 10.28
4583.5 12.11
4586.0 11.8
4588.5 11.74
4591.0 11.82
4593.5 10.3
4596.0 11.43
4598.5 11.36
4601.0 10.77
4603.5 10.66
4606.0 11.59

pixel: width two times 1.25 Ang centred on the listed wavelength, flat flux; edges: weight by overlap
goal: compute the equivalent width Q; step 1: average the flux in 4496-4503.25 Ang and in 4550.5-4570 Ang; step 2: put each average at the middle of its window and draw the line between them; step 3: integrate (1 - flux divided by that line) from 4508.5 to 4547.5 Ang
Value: 2.4 Ang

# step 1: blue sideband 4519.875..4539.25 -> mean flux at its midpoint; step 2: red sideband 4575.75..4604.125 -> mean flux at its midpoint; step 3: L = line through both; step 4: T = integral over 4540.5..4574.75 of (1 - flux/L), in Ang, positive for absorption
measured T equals -1.7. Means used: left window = 10.7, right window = 11.4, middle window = 11.5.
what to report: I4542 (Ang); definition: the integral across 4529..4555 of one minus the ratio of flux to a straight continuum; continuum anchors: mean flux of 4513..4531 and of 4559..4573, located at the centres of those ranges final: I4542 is 1.46 Ang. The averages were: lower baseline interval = 11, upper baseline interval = 11.9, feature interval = 10.8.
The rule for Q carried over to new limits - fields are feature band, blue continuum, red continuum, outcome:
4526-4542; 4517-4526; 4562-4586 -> 1.0 Ang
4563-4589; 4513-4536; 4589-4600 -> -1.3 Ang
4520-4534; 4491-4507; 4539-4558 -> 1.0 Ang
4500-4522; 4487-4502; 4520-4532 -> -2.4 Ang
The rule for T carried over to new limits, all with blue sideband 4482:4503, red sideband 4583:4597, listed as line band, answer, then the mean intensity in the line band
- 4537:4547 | 0.50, 10.8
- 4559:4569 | -0.45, 11.9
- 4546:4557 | -0.01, 11.4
